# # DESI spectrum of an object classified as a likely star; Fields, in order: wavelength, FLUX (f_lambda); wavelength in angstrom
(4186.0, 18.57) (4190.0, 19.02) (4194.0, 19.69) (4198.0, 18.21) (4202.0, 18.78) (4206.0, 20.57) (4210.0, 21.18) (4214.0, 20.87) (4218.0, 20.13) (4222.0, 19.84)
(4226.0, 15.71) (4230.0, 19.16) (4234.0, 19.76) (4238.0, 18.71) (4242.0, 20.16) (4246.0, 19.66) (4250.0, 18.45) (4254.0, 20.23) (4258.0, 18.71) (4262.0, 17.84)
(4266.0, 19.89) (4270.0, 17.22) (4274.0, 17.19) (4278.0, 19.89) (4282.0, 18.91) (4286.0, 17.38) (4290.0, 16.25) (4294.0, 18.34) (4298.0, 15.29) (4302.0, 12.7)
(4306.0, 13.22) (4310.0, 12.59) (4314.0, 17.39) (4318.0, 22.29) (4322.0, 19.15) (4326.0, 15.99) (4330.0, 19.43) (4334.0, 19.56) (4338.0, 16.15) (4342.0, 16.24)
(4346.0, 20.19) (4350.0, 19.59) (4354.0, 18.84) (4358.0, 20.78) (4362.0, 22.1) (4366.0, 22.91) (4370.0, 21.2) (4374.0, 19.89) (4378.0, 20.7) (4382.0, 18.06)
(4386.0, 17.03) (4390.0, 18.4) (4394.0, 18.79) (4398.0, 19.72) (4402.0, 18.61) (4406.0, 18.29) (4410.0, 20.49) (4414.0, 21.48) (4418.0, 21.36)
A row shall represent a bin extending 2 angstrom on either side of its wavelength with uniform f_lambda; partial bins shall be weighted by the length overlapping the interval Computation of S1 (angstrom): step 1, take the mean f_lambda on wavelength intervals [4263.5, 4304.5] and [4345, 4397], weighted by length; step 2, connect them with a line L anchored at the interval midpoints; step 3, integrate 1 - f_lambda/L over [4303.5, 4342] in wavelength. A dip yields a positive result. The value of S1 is 2.6 angstrom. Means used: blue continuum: 17.3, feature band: 17.2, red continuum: 19.9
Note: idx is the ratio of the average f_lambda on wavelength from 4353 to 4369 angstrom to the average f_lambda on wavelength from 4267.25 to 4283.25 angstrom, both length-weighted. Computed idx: 1.2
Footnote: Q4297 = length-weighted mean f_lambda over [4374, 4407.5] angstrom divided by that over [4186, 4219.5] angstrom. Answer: 1.0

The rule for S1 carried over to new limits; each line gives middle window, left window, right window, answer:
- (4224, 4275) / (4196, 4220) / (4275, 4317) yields -1.3 angstrom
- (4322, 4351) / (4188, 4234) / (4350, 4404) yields 2.2 angstrom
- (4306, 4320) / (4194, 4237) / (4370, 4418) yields 1.9 angstrom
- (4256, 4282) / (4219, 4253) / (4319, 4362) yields 0.6 angstrom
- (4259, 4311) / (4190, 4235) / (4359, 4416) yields 7.4 angstrom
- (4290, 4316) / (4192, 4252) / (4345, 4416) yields 6.1 angstrom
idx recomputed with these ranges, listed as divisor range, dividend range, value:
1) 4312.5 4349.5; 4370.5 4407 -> 1.02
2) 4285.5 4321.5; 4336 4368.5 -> 1.21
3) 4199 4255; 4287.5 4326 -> 0.84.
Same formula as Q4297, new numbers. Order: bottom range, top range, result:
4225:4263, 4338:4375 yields 1.05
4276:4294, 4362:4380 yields 1.17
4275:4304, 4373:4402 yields 1.11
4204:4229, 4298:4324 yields 0.82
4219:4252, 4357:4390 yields 1.07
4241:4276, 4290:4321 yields 0.86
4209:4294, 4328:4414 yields 1.03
